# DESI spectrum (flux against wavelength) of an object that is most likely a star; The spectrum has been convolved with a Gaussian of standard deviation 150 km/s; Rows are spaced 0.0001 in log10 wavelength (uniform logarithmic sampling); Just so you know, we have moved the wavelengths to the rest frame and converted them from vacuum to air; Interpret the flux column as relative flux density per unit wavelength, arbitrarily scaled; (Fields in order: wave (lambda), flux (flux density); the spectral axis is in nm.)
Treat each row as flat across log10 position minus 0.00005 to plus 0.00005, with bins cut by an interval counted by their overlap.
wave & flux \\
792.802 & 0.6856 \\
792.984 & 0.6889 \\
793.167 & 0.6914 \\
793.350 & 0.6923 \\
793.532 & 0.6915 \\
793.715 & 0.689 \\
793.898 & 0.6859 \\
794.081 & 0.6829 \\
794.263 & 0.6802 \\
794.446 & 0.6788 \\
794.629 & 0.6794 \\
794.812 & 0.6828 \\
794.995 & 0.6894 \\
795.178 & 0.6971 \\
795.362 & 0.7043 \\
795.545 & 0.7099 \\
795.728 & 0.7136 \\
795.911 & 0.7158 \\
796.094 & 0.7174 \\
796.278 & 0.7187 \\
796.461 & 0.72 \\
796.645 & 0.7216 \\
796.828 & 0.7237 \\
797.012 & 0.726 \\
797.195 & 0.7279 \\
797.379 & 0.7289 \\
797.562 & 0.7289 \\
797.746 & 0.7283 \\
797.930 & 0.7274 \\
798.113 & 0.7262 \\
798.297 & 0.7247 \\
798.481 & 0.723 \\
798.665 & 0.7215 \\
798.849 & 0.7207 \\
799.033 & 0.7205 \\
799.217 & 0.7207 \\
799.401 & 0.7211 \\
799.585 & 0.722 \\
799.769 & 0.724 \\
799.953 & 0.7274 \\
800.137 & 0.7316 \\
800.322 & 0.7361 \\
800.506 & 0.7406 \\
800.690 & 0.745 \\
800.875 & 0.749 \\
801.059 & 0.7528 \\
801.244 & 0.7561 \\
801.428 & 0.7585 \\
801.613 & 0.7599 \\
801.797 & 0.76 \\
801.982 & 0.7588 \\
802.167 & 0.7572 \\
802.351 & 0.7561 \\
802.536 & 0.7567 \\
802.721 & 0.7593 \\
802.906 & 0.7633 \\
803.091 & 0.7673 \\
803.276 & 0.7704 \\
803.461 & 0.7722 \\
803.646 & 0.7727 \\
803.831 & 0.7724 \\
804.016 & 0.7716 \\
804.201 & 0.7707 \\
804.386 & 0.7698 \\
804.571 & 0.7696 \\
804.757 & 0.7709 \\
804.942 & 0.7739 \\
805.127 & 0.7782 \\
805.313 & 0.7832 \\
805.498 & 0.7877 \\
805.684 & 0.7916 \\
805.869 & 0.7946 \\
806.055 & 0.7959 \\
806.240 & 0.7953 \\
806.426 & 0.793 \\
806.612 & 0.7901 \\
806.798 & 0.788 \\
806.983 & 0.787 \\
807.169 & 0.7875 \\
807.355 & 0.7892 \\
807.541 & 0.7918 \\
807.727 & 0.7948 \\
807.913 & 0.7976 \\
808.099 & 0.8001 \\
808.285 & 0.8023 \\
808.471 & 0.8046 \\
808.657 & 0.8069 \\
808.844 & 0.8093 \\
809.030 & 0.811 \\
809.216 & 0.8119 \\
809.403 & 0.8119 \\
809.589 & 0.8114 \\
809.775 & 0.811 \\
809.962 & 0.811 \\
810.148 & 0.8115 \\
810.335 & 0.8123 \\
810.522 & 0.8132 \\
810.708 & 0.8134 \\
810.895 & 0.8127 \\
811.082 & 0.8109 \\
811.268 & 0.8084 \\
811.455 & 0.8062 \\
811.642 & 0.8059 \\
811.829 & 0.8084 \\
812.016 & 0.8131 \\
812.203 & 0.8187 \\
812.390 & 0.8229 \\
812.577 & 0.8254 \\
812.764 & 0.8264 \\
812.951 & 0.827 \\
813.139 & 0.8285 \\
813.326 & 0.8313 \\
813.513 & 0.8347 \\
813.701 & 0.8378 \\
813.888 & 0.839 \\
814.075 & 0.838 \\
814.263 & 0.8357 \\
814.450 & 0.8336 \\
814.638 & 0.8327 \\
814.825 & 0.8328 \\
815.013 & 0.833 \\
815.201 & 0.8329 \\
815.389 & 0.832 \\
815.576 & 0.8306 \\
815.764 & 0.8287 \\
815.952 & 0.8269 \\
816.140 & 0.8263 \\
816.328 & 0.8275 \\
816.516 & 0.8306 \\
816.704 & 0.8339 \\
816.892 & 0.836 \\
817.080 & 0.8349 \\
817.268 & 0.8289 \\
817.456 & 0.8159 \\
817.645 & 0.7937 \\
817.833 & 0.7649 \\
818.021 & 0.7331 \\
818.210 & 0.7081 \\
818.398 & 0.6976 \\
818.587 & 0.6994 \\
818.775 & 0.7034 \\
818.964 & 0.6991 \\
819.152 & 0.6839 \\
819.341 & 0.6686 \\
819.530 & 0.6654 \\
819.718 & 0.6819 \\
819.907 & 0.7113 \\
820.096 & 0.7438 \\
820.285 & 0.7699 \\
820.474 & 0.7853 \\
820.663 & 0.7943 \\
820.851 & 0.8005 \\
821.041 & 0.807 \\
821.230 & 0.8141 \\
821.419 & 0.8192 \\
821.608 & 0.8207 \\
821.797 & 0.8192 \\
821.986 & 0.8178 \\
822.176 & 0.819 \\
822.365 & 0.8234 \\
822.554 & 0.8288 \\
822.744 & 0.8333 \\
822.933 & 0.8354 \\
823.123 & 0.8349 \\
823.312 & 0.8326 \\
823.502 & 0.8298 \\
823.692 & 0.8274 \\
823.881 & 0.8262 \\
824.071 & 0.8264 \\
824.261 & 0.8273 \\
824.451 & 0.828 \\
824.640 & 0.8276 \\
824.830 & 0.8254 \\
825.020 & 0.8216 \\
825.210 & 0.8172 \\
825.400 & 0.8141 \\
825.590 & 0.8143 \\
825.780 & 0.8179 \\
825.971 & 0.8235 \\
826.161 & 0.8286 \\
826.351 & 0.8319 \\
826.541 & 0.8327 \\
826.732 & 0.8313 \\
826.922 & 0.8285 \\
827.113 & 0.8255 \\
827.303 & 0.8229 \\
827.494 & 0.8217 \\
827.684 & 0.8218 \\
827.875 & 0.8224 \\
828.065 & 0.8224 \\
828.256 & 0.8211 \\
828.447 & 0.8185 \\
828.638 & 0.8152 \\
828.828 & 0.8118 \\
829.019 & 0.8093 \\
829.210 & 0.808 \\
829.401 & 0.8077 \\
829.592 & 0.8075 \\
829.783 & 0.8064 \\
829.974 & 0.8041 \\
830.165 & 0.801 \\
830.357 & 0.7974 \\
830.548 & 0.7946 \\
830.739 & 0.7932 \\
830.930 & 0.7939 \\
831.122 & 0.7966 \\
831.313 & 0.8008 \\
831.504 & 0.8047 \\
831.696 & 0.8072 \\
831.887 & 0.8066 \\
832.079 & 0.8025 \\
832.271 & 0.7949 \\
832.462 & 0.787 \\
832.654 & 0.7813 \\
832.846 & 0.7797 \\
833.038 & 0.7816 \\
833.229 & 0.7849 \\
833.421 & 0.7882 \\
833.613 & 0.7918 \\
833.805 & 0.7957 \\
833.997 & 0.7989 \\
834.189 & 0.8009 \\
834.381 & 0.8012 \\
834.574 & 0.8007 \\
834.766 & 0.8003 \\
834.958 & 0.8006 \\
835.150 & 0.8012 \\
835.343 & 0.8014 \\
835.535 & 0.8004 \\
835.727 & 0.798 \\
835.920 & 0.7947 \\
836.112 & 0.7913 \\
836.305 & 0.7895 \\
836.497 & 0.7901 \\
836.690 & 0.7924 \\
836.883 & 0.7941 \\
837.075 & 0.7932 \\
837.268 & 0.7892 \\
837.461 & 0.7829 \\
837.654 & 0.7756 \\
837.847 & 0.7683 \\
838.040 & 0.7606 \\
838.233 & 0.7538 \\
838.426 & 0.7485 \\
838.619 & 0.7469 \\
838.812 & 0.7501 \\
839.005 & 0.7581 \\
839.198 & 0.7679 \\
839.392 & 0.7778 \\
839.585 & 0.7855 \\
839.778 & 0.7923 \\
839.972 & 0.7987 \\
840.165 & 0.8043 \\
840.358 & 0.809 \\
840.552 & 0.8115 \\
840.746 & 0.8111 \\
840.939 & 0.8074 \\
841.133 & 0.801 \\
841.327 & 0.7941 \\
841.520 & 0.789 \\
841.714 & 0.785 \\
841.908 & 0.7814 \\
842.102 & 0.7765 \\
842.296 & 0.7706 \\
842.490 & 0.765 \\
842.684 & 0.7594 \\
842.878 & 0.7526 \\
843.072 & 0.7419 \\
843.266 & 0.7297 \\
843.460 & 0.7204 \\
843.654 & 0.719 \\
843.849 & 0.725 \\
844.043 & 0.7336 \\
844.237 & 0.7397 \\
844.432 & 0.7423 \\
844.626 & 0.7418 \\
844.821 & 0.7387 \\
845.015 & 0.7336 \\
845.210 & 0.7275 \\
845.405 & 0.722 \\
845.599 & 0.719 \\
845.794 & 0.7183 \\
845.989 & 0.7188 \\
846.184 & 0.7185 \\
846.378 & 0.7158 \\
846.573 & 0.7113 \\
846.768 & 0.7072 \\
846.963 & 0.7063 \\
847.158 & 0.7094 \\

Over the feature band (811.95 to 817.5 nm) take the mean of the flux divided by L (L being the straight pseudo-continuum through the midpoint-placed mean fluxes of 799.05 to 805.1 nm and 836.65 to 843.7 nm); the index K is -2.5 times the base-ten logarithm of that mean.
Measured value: -0.09 mag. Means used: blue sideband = 0.754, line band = 0.83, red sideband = 0.775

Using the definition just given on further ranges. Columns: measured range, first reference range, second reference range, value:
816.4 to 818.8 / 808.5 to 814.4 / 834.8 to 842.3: 0.05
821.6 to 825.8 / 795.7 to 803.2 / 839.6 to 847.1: -0.11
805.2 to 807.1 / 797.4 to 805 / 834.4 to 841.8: -0.05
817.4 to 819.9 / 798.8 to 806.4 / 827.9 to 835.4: 0.10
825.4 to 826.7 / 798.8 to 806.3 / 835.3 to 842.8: -0.07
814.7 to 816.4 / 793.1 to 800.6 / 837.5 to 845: -0.13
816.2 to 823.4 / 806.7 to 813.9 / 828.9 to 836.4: 0.03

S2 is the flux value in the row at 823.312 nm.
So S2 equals 0.8326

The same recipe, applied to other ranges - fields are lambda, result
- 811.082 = 0.8109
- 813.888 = 0.839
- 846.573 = 0.7113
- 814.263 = 0.8357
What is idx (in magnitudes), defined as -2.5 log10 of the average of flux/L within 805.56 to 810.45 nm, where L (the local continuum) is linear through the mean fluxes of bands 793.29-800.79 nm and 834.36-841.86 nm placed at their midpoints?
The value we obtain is -0.09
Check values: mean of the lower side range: 0.714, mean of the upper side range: 0.787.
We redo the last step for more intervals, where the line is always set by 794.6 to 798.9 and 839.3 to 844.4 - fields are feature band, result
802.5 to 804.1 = -0.06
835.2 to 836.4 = -0.04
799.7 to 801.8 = -0.04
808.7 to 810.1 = -0.11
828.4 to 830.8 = -0.07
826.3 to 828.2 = -0.10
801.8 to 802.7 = -0.05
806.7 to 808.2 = -0.09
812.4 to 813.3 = -0.13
